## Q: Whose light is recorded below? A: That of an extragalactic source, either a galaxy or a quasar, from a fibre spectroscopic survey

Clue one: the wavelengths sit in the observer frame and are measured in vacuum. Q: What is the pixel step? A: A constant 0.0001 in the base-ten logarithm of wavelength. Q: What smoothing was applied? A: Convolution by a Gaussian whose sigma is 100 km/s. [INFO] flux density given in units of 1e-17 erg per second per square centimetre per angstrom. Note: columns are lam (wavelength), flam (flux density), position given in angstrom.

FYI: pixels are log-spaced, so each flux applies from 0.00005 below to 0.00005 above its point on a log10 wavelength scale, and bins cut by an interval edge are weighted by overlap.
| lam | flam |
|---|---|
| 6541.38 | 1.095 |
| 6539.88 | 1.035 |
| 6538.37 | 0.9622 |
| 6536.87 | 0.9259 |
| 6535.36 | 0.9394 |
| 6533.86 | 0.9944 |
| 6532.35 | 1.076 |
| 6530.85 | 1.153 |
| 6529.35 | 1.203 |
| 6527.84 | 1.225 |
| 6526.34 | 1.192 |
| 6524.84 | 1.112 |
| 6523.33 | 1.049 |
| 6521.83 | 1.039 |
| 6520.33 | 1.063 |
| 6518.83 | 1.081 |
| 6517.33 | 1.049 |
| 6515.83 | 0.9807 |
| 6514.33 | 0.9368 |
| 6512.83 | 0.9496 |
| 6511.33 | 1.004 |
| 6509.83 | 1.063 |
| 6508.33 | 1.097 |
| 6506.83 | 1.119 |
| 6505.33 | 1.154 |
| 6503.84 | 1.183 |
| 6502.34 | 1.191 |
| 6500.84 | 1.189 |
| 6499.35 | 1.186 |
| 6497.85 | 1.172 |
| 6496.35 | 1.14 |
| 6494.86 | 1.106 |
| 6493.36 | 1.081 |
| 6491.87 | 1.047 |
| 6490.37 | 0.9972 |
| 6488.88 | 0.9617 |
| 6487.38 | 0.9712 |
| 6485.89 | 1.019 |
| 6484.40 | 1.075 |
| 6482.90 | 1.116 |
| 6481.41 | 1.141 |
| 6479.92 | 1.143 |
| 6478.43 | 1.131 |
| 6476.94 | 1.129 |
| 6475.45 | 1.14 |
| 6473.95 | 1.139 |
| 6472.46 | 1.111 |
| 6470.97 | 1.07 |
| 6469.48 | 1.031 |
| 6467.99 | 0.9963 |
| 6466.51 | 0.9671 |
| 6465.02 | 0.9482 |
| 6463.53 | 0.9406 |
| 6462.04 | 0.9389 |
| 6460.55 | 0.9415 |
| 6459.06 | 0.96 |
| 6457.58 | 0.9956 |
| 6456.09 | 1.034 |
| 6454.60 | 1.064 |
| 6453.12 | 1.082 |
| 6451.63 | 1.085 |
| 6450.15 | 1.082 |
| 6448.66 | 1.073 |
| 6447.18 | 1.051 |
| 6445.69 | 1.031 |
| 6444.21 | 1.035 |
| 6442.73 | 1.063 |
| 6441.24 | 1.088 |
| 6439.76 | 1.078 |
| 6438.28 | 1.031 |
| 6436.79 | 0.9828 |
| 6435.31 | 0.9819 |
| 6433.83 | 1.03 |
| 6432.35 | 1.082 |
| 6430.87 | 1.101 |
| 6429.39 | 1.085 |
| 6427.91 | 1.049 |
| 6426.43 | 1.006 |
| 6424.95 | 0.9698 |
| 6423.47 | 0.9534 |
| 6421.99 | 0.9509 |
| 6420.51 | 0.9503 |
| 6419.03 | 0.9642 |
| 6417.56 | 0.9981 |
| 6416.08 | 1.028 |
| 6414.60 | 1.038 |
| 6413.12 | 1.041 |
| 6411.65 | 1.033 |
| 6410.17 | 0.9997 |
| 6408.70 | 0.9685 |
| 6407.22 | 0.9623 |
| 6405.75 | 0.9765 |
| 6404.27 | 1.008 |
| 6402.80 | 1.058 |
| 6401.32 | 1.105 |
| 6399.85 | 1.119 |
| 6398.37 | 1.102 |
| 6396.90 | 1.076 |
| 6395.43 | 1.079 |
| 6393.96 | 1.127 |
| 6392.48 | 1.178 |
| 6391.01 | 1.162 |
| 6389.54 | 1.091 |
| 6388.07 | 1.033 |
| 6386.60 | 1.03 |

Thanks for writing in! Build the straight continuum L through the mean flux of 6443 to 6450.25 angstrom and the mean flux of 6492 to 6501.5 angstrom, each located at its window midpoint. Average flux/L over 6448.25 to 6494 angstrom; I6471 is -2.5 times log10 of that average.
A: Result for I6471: 0.05 mag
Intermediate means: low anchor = 1.05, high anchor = 1.14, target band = 1.05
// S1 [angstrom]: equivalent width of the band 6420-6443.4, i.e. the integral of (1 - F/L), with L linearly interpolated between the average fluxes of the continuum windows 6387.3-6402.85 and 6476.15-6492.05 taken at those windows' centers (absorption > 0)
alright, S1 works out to 1.36 angstrom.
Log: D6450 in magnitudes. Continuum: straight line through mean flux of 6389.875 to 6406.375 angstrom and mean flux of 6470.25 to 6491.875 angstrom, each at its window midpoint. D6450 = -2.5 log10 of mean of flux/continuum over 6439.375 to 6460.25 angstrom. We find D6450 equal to 0.04 mag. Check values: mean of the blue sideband 1.09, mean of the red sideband 1.08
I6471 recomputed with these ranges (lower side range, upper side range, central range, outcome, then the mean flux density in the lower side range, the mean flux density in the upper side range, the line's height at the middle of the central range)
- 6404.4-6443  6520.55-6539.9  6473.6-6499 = -0.04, 1.02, 1.07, 1.05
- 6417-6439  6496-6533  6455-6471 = 0.07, 1.01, 1.1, 1.05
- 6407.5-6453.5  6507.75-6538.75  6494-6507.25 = -0.11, 1.03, 1.05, 1.05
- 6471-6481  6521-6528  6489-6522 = 0.04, 1.13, 1.11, 1.12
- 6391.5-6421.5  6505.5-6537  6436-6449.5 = 0.00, 1.04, 1.06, 1.05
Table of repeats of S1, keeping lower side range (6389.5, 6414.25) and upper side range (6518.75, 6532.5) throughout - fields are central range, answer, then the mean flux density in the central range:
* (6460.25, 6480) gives 0.9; 1.04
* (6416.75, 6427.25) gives 1.0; 0.971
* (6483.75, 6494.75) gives 0.8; 1.03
